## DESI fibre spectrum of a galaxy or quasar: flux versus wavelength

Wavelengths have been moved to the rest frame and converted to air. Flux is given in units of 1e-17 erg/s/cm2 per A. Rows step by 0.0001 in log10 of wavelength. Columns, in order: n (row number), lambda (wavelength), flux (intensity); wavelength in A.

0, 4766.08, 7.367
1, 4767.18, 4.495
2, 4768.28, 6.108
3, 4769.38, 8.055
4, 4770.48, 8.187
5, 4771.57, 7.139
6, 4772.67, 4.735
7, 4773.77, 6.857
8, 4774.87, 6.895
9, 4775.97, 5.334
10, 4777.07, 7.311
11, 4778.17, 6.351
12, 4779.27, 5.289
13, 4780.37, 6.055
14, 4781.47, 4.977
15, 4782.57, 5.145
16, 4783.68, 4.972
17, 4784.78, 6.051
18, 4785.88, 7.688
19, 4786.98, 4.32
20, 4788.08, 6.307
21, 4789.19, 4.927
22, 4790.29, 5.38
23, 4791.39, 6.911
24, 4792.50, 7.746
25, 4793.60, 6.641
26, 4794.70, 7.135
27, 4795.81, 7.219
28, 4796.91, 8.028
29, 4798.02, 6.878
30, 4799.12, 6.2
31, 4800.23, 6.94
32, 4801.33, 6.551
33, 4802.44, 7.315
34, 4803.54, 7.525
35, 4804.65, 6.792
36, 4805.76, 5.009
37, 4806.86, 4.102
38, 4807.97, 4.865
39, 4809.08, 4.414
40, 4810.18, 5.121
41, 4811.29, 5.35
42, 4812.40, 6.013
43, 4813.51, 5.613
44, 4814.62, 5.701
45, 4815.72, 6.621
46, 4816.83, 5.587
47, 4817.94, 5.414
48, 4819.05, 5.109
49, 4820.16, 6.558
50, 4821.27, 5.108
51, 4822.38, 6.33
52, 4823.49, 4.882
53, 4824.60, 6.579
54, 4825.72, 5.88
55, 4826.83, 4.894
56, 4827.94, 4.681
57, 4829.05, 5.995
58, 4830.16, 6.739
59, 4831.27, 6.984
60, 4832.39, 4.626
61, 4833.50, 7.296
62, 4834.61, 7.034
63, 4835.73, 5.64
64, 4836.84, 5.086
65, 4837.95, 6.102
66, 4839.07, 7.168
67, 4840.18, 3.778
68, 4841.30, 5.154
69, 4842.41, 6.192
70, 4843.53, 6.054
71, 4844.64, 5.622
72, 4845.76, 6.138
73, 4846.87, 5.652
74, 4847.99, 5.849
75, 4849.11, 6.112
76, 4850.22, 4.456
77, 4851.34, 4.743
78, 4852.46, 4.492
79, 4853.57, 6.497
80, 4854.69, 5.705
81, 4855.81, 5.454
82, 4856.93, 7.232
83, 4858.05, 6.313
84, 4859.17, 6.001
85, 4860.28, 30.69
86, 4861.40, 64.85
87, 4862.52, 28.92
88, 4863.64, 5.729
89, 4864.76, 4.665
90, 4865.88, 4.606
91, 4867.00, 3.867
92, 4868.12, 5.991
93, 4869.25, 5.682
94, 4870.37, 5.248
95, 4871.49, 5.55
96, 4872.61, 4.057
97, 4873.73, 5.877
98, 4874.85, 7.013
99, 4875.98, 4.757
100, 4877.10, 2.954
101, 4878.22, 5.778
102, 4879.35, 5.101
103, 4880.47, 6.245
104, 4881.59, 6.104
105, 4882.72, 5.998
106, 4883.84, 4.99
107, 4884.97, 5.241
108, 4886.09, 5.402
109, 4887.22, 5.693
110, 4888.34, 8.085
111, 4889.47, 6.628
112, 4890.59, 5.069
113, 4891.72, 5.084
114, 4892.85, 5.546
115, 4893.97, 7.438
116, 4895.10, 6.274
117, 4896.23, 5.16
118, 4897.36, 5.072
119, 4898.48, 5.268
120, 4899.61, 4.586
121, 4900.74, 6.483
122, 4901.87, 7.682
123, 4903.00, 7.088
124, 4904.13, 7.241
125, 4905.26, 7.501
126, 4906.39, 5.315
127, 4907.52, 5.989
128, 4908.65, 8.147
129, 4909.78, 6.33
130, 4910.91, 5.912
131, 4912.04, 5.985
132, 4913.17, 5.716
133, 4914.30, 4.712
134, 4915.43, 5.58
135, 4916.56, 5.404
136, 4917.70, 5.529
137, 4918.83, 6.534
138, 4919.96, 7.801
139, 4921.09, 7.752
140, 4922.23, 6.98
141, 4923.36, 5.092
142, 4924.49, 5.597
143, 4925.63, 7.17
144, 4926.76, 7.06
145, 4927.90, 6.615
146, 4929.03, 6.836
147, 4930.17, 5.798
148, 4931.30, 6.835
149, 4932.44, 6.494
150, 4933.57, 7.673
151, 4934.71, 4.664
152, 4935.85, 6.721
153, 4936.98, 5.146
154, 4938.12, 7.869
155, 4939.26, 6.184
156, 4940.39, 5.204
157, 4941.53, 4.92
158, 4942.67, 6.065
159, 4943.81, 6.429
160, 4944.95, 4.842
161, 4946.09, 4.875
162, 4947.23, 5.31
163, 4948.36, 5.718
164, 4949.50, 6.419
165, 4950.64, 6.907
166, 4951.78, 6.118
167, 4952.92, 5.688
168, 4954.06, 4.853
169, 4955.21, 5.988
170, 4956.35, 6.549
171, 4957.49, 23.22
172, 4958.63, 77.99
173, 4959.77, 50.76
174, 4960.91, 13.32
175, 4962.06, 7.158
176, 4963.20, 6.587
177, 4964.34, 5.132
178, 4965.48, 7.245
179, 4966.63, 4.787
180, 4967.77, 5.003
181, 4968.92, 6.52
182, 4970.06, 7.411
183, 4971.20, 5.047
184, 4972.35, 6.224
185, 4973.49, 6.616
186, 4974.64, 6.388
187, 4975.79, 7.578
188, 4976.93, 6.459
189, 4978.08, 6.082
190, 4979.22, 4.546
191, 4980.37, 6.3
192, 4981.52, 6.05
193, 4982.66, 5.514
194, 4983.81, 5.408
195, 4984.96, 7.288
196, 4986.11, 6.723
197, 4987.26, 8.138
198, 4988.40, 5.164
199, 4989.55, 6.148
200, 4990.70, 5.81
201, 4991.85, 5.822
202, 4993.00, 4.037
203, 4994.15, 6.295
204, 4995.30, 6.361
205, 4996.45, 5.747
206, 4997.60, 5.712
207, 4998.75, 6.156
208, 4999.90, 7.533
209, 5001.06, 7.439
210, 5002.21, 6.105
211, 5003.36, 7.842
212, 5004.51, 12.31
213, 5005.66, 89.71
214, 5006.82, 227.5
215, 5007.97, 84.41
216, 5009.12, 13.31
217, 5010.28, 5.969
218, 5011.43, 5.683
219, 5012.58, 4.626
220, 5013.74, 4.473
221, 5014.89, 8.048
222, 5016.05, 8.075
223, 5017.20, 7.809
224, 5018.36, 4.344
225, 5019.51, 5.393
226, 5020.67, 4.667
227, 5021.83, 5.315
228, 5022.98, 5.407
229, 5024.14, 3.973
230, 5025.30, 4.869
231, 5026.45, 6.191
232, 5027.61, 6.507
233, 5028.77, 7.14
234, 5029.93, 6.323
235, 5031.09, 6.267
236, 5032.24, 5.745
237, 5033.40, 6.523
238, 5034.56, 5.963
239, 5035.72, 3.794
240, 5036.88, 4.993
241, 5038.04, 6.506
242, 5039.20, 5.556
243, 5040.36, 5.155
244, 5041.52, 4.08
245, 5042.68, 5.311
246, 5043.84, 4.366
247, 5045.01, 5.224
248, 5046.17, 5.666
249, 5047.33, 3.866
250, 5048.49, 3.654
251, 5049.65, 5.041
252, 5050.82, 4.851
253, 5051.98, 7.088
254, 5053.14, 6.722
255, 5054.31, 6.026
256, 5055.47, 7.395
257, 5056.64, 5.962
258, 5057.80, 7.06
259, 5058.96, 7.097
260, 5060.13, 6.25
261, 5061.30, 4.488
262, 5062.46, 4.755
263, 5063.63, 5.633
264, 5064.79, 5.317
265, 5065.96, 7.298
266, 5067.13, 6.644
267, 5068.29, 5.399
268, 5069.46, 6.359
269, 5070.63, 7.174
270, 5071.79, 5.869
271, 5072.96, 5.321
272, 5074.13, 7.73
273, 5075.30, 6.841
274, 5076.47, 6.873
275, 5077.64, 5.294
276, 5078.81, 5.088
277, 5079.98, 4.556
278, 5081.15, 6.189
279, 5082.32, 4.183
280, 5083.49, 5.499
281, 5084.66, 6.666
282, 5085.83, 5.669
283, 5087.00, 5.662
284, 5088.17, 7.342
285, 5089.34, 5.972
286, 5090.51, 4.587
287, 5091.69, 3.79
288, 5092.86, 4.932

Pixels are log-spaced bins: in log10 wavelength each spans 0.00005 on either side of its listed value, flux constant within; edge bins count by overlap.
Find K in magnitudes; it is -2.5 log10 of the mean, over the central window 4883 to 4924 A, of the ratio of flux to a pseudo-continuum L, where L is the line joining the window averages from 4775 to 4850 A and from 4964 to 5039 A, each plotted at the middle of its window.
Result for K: 0.41 mag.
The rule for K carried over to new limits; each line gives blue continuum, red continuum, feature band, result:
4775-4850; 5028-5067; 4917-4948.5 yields -0.07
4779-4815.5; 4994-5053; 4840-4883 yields -0.02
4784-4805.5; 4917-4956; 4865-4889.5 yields 0.16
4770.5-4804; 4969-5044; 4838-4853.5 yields 0.38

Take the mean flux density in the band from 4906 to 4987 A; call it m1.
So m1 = 8.13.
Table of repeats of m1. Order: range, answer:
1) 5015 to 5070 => 5.72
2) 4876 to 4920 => 5.93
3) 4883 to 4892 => 5.8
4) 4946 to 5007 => 13.2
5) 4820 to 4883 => 7.54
